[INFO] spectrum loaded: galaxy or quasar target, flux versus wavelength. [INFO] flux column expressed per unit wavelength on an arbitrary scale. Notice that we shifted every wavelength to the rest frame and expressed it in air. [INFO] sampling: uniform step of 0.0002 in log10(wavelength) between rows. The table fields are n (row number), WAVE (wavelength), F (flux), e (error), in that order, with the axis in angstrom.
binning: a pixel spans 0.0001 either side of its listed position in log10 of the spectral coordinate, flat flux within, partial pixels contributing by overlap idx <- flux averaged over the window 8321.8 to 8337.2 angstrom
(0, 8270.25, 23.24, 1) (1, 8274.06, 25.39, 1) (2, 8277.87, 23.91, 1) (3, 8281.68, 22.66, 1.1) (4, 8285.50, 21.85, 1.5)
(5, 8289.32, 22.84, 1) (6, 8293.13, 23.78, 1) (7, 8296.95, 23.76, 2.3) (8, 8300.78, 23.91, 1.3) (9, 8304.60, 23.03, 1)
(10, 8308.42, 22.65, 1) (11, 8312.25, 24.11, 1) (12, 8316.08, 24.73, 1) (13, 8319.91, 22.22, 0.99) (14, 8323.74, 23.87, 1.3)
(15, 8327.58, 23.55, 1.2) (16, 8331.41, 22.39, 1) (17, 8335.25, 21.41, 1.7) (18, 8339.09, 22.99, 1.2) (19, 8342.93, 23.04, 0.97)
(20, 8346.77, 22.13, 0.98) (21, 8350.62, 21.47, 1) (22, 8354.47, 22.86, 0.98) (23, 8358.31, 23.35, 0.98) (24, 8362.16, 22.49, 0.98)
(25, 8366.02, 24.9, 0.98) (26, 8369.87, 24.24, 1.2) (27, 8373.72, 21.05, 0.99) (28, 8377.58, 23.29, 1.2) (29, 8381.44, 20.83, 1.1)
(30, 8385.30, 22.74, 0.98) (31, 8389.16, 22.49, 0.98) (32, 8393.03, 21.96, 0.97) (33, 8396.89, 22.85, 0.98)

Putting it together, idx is 22.8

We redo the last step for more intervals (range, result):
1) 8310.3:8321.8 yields 23.7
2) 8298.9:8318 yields 23.7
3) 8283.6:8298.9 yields 23.1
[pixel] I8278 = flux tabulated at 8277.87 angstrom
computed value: 23.91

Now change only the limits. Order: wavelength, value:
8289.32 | 22.84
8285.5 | 21.85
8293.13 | 23.78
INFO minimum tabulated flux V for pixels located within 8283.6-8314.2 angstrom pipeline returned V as 21.85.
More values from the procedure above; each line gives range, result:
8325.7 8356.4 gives 21.41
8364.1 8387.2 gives 20.83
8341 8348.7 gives 22.13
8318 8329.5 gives 22.22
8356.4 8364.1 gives 22.49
